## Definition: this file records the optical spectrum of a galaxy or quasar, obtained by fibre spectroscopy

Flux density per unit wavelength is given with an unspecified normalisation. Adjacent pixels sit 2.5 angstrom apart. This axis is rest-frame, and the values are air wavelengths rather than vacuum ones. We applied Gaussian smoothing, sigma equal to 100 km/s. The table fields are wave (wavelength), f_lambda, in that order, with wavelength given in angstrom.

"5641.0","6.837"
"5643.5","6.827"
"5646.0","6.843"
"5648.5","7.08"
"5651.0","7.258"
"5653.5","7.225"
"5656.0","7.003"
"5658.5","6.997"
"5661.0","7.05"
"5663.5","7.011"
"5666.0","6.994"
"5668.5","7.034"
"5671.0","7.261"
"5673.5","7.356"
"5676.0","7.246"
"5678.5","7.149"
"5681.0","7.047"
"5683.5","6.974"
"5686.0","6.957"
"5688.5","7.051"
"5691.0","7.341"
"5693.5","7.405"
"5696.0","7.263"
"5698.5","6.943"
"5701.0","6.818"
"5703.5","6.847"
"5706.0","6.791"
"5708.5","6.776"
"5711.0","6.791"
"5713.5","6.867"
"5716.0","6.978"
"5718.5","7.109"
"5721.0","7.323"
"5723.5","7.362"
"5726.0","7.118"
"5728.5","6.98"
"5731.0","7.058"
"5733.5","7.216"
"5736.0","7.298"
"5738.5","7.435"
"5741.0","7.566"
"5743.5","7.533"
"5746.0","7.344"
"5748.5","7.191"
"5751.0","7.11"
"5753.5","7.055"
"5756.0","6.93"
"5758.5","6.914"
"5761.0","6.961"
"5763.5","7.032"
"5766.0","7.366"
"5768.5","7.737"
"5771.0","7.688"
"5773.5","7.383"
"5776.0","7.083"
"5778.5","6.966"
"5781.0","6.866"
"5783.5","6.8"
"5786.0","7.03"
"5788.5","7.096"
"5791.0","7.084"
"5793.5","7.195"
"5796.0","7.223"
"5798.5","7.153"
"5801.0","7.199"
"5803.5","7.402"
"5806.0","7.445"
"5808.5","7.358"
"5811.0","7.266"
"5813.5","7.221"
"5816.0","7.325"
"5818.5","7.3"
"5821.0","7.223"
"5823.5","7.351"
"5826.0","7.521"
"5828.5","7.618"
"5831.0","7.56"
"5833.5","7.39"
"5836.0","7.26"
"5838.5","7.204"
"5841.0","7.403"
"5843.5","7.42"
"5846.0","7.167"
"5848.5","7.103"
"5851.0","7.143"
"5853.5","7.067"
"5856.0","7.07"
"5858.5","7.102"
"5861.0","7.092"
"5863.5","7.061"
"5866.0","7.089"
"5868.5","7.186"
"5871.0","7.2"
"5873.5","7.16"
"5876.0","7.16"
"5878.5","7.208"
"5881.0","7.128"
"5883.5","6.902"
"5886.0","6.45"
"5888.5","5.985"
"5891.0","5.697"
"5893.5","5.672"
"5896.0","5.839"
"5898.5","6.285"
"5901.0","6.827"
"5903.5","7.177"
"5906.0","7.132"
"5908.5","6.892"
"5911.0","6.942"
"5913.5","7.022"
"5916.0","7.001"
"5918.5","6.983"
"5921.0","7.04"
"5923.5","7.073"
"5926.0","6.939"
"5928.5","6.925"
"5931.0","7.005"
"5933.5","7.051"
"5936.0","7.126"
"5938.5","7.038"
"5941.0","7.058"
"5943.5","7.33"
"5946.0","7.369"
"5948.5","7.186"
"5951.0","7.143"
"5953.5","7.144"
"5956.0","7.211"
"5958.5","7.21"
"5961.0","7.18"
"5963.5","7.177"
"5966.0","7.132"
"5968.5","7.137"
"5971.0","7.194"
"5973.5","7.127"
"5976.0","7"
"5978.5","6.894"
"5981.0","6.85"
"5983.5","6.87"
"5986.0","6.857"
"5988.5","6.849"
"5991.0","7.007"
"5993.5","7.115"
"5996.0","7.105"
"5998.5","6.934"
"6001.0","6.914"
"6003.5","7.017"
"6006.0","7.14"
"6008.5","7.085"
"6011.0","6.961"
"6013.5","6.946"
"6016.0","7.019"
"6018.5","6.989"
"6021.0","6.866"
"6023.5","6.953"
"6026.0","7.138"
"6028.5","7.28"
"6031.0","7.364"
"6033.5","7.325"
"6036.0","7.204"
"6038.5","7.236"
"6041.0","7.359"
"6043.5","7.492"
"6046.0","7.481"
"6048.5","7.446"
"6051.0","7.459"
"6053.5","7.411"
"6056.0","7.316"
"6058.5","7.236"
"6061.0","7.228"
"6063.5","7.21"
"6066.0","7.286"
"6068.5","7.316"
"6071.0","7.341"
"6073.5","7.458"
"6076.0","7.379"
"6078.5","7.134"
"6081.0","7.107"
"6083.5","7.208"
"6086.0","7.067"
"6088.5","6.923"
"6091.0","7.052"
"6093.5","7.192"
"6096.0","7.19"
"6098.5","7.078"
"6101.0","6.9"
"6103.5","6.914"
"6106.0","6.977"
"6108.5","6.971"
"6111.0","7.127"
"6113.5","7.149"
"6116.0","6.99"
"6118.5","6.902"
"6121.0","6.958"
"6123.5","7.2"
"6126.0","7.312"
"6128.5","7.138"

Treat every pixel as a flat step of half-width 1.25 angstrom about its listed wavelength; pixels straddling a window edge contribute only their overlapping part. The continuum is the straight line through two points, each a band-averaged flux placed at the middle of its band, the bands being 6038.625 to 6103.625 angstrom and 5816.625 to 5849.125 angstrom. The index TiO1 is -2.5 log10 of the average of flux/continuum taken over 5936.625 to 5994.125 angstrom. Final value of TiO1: 0.03 mag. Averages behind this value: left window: 7.35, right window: 7.24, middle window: 7.09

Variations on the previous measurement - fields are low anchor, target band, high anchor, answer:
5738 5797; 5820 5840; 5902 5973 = -0.035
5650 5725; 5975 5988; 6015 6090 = 0.049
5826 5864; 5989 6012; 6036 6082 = 0.043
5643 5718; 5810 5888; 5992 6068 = -0.012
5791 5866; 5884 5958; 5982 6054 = 0.054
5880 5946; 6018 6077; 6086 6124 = -0.049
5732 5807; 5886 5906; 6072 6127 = 0.143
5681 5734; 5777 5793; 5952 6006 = 0.009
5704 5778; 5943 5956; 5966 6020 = -0.030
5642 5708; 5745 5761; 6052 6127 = 0.001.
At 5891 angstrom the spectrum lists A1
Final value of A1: 5.697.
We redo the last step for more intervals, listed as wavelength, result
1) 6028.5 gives 7.28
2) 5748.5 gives 7.191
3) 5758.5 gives 6.914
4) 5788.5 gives 7.096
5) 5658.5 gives 6.997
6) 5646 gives 6.843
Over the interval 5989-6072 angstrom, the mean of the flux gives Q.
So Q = 7.18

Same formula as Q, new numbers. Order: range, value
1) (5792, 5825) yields 7.28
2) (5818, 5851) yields 7.34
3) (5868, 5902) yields 6.61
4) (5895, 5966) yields 7.02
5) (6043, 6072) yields 7.35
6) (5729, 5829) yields 7.23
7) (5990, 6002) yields 7.02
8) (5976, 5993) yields 6.91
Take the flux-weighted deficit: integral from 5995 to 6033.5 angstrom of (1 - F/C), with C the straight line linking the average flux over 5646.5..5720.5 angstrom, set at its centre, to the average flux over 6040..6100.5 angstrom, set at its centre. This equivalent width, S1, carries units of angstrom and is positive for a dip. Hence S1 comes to 0.9 angstrom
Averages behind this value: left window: 7.06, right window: 7.26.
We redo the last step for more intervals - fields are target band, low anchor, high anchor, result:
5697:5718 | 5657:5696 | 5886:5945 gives 0.65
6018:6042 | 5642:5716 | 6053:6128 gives -0.14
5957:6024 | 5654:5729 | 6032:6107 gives 1.64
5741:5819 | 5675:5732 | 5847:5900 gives -3.06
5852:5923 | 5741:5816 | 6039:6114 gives 3.63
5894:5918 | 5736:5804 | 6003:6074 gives 1.50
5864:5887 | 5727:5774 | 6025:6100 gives 0.62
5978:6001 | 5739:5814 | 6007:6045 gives 0.69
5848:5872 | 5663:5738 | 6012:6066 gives 0.15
